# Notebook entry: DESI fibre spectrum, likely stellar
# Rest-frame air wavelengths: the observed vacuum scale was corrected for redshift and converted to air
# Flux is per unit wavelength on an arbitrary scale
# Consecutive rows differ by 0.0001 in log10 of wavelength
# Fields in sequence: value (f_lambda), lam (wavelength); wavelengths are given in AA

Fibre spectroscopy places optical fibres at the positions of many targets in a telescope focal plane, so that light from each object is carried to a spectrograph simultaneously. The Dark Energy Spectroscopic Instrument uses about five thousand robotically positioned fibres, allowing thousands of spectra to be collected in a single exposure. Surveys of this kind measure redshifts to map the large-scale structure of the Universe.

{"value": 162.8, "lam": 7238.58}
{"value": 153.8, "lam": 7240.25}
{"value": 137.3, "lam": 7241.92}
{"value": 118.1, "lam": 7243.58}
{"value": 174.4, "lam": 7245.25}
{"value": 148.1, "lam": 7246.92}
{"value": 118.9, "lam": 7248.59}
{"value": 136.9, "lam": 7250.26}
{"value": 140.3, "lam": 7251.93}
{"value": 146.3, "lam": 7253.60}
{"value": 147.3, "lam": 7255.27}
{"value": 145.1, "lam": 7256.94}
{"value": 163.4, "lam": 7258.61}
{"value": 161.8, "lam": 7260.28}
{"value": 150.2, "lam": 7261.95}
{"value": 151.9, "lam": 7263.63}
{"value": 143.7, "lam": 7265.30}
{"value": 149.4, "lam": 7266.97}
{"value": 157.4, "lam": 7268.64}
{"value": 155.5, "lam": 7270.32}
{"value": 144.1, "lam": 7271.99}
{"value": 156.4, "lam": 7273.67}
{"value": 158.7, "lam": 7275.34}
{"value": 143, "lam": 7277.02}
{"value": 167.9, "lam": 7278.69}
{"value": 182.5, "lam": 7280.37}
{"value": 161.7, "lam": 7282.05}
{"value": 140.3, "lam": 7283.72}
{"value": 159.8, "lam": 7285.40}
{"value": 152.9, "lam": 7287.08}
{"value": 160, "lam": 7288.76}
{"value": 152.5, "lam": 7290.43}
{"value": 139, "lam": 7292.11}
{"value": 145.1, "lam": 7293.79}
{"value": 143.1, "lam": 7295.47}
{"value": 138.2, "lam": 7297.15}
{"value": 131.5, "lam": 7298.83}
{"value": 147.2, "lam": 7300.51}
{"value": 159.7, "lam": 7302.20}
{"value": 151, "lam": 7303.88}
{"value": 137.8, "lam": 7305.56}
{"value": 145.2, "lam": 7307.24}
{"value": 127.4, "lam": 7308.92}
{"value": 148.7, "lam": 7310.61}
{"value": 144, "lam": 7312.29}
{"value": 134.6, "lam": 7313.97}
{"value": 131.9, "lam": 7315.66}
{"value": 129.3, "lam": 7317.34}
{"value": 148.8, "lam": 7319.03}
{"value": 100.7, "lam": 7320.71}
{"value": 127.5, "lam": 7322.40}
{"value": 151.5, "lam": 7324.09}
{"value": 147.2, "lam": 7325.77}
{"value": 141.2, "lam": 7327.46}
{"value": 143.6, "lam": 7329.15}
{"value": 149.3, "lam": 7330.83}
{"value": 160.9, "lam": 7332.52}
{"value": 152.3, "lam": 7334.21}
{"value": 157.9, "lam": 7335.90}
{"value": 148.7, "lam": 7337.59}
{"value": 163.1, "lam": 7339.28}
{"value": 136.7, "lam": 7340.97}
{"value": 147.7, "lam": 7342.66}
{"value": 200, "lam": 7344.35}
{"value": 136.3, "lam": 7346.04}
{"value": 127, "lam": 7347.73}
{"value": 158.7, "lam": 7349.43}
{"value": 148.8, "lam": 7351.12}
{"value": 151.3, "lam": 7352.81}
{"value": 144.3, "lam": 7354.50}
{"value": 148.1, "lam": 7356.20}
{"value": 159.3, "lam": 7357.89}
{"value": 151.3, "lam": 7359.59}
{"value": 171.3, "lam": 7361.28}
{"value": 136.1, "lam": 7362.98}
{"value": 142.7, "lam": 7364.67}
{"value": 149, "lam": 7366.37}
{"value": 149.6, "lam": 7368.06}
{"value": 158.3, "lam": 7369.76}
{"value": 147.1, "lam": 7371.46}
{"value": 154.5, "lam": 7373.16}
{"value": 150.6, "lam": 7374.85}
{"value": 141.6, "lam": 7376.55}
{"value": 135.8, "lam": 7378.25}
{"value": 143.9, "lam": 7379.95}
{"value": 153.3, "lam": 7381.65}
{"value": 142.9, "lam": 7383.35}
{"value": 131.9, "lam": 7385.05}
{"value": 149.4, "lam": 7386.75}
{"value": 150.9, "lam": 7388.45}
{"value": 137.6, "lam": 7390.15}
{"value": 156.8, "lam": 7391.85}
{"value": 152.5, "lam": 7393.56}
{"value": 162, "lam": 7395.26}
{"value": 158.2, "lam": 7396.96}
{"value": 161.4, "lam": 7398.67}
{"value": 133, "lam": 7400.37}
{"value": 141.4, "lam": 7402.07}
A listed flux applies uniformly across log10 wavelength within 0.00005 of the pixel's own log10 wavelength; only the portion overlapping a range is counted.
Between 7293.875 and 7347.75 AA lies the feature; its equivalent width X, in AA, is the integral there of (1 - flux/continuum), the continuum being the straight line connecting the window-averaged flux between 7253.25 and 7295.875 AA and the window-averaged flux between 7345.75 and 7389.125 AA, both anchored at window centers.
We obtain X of 2.2 AA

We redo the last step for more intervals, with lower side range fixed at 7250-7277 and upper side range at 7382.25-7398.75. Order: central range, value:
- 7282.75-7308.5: 0.6 AA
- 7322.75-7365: -0.2 AA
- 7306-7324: 1.9 AA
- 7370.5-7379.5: 0.2 AA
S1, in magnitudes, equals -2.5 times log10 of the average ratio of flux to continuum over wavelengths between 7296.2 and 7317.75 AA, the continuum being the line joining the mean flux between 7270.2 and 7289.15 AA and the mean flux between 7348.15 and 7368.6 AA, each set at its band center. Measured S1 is 0.10 mag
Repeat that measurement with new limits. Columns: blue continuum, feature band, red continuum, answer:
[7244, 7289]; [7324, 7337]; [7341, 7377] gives 0.006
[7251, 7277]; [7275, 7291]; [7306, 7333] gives -0.078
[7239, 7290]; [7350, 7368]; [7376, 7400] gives -0.011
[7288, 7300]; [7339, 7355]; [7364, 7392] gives -0.040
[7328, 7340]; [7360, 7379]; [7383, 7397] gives 0.011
